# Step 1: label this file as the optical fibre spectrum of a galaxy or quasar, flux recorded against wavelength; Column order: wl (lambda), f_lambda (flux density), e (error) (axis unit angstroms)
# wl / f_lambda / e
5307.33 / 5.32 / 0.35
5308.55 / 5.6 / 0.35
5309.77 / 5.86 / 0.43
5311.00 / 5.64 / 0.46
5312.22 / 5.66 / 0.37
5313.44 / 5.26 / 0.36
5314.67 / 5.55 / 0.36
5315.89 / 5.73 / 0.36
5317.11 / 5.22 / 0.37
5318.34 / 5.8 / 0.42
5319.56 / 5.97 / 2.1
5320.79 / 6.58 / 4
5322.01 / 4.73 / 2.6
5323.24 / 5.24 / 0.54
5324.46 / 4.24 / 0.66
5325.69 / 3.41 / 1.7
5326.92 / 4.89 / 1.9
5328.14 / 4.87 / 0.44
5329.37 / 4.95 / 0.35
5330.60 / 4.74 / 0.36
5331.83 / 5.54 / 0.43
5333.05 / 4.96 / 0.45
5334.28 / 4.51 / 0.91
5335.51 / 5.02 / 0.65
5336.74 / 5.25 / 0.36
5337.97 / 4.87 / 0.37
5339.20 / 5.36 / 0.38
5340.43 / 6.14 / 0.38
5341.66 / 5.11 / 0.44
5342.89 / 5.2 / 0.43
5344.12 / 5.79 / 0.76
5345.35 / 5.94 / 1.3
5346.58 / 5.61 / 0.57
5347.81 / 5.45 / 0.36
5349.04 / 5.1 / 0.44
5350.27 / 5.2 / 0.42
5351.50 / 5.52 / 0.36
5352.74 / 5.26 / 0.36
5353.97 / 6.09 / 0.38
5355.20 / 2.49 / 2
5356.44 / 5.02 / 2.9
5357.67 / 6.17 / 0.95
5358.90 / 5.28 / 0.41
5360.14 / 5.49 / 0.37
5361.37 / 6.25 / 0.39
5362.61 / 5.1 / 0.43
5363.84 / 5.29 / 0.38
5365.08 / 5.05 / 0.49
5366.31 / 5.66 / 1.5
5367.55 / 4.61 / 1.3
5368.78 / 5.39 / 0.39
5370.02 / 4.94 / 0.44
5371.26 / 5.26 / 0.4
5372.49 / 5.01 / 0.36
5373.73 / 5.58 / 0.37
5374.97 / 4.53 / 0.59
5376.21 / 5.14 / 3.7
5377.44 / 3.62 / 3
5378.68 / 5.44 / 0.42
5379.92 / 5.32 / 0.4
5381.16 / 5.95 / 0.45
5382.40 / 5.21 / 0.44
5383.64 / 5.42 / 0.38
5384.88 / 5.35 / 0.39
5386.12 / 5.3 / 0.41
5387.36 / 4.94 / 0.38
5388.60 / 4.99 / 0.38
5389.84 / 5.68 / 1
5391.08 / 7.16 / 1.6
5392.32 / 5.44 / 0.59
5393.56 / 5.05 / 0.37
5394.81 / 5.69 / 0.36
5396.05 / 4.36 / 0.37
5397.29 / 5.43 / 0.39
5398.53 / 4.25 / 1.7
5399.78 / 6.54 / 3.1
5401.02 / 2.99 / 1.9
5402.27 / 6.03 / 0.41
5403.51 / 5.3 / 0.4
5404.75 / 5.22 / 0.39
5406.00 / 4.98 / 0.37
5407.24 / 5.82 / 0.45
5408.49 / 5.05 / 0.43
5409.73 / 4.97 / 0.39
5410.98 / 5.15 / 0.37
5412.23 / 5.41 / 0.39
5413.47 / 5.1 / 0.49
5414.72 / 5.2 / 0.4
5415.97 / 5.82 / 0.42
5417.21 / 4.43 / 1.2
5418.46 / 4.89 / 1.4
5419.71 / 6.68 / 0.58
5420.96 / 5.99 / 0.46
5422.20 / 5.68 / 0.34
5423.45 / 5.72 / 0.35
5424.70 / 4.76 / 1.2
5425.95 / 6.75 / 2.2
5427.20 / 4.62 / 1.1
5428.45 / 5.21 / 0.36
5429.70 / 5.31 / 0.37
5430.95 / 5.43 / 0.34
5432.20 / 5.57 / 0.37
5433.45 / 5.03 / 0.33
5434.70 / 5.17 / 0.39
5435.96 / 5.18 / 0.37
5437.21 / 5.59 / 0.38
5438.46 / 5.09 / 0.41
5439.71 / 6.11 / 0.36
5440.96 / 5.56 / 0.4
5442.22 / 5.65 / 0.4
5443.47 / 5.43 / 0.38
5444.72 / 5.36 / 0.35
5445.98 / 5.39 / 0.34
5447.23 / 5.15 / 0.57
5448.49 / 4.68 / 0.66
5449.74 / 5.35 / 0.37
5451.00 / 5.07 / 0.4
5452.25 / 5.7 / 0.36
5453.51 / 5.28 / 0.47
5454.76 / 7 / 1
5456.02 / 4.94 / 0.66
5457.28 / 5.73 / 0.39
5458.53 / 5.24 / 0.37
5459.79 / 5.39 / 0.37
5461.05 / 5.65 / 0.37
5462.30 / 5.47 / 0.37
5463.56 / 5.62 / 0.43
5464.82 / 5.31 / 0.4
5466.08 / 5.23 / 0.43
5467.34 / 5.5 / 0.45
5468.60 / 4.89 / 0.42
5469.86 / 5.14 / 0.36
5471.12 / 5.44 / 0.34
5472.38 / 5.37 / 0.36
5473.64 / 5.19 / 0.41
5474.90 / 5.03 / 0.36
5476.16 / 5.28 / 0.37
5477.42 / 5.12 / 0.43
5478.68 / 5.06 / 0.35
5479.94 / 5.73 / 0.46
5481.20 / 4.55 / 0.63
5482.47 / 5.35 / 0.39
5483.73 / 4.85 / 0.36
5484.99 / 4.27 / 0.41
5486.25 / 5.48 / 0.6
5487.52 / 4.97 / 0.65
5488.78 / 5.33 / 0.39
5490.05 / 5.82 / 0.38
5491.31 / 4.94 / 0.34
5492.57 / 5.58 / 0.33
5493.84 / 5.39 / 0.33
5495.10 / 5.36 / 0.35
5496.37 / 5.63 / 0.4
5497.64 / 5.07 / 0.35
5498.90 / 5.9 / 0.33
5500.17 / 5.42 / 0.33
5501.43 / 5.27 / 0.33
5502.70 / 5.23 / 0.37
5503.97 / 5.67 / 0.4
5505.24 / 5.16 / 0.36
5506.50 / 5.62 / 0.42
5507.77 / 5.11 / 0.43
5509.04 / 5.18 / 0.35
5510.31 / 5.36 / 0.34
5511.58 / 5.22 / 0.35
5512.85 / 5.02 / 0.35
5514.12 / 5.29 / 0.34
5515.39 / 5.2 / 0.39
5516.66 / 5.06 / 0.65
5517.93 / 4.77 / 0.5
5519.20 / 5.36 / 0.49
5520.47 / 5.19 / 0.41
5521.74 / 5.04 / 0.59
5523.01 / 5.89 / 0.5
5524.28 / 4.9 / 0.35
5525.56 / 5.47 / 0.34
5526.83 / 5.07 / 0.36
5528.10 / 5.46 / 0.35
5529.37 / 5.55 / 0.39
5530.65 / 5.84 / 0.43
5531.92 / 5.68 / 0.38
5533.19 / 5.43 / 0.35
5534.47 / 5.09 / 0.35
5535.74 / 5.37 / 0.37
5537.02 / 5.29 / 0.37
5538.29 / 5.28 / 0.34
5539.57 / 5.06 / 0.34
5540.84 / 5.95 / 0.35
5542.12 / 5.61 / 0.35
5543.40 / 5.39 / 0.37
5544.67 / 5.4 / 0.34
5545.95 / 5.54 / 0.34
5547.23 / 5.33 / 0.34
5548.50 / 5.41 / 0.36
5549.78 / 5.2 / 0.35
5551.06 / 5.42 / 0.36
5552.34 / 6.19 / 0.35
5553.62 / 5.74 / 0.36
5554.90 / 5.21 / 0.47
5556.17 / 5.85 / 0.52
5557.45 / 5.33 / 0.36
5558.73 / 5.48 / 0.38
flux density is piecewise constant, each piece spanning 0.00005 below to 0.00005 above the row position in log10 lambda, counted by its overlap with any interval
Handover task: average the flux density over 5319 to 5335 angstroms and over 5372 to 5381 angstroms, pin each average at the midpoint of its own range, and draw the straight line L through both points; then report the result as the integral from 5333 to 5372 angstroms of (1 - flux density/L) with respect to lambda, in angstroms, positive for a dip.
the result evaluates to -2.2 angstroms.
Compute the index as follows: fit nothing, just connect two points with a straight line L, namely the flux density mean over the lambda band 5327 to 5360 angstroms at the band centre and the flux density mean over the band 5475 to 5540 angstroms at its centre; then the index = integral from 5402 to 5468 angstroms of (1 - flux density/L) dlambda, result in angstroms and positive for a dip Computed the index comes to -2.1 angstroms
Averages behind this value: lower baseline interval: 5.21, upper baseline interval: 5.28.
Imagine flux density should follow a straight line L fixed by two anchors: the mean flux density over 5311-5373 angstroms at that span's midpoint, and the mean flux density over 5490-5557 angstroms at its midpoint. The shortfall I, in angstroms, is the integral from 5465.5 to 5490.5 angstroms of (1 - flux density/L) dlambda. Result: 0.8 angstroms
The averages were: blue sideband 5.24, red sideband 5.38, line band 5.17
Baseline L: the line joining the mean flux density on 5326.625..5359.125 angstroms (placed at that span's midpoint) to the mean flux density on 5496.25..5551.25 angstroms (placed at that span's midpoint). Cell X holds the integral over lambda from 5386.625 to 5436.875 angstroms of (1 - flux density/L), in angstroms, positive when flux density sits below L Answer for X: -0.7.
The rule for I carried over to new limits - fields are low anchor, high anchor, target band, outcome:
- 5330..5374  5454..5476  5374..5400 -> 0.2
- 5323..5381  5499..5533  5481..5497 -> 0.2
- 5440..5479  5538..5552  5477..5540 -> 1.5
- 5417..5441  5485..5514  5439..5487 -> 0.6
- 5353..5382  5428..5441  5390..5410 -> -0.1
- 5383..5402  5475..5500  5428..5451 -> -0.4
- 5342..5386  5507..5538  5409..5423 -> -0.4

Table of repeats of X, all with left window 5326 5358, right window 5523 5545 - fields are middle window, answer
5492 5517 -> 0.18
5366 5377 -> 0.26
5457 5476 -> -0.03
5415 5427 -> -0.72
